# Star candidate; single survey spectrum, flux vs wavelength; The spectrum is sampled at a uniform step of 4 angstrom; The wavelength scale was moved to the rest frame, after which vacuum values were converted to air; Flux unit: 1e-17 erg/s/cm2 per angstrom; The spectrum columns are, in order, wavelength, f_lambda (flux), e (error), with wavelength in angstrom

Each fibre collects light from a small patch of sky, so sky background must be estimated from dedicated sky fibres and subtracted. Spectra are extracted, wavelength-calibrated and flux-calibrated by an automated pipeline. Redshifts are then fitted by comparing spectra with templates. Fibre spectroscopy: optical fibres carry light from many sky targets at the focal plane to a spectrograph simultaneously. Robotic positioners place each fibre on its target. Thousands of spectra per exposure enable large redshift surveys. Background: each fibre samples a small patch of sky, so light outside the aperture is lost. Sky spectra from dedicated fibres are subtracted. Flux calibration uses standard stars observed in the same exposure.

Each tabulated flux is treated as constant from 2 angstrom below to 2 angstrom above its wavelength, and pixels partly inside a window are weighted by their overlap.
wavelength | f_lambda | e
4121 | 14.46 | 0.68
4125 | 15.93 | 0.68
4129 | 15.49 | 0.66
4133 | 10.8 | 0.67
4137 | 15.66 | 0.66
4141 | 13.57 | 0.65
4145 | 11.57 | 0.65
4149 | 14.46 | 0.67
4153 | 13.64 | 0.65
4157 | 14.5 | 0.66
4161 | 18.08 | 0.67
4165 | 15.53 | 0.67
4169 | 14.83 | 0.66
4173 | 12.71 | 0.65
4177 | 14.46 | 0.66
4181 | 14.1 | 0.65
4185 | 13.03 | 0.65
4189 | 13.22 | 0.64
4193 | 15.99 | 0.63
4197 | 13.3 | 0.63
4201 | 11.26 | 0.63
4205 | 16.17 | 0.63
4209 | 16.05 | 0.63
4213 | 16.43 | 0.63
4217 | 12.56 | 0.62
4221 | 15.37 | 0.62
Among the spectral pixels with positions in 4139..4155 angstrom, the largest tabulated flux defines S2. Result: 14.46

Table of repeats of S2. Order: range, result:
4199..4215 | 16.43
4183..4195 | 15.99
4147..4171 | 18.08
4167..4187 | 14.83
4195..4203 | 13.3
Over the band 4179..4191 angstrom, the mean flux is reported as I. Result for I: 13.5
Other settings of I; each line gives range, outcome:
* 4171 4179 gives 13.6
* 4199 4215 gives 15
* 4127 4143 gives 13.9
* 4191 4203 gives 13.5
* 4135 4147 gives 13.6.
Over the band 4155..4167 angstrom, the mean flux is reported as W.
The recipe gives 16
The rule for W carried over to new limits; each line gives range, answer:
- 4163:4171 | 15.2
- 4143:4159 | 13.5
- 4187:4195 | 14.6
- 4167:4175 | 13.8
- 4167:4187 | 13.8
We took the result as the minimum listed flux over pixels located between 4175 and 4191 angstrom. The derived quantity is 13.03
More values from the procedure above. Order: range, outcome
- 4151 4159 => 13.64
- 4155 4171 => 14.5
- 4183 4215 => 11.26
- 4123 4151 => 10.8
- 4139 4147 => 11.57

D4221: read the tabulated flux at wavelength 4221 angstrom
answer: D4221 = 15.37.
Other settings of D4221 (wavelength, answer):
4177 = 14.46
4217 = 12.56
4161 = 18.08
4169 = 14.83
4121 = 14.46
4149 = 14.46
